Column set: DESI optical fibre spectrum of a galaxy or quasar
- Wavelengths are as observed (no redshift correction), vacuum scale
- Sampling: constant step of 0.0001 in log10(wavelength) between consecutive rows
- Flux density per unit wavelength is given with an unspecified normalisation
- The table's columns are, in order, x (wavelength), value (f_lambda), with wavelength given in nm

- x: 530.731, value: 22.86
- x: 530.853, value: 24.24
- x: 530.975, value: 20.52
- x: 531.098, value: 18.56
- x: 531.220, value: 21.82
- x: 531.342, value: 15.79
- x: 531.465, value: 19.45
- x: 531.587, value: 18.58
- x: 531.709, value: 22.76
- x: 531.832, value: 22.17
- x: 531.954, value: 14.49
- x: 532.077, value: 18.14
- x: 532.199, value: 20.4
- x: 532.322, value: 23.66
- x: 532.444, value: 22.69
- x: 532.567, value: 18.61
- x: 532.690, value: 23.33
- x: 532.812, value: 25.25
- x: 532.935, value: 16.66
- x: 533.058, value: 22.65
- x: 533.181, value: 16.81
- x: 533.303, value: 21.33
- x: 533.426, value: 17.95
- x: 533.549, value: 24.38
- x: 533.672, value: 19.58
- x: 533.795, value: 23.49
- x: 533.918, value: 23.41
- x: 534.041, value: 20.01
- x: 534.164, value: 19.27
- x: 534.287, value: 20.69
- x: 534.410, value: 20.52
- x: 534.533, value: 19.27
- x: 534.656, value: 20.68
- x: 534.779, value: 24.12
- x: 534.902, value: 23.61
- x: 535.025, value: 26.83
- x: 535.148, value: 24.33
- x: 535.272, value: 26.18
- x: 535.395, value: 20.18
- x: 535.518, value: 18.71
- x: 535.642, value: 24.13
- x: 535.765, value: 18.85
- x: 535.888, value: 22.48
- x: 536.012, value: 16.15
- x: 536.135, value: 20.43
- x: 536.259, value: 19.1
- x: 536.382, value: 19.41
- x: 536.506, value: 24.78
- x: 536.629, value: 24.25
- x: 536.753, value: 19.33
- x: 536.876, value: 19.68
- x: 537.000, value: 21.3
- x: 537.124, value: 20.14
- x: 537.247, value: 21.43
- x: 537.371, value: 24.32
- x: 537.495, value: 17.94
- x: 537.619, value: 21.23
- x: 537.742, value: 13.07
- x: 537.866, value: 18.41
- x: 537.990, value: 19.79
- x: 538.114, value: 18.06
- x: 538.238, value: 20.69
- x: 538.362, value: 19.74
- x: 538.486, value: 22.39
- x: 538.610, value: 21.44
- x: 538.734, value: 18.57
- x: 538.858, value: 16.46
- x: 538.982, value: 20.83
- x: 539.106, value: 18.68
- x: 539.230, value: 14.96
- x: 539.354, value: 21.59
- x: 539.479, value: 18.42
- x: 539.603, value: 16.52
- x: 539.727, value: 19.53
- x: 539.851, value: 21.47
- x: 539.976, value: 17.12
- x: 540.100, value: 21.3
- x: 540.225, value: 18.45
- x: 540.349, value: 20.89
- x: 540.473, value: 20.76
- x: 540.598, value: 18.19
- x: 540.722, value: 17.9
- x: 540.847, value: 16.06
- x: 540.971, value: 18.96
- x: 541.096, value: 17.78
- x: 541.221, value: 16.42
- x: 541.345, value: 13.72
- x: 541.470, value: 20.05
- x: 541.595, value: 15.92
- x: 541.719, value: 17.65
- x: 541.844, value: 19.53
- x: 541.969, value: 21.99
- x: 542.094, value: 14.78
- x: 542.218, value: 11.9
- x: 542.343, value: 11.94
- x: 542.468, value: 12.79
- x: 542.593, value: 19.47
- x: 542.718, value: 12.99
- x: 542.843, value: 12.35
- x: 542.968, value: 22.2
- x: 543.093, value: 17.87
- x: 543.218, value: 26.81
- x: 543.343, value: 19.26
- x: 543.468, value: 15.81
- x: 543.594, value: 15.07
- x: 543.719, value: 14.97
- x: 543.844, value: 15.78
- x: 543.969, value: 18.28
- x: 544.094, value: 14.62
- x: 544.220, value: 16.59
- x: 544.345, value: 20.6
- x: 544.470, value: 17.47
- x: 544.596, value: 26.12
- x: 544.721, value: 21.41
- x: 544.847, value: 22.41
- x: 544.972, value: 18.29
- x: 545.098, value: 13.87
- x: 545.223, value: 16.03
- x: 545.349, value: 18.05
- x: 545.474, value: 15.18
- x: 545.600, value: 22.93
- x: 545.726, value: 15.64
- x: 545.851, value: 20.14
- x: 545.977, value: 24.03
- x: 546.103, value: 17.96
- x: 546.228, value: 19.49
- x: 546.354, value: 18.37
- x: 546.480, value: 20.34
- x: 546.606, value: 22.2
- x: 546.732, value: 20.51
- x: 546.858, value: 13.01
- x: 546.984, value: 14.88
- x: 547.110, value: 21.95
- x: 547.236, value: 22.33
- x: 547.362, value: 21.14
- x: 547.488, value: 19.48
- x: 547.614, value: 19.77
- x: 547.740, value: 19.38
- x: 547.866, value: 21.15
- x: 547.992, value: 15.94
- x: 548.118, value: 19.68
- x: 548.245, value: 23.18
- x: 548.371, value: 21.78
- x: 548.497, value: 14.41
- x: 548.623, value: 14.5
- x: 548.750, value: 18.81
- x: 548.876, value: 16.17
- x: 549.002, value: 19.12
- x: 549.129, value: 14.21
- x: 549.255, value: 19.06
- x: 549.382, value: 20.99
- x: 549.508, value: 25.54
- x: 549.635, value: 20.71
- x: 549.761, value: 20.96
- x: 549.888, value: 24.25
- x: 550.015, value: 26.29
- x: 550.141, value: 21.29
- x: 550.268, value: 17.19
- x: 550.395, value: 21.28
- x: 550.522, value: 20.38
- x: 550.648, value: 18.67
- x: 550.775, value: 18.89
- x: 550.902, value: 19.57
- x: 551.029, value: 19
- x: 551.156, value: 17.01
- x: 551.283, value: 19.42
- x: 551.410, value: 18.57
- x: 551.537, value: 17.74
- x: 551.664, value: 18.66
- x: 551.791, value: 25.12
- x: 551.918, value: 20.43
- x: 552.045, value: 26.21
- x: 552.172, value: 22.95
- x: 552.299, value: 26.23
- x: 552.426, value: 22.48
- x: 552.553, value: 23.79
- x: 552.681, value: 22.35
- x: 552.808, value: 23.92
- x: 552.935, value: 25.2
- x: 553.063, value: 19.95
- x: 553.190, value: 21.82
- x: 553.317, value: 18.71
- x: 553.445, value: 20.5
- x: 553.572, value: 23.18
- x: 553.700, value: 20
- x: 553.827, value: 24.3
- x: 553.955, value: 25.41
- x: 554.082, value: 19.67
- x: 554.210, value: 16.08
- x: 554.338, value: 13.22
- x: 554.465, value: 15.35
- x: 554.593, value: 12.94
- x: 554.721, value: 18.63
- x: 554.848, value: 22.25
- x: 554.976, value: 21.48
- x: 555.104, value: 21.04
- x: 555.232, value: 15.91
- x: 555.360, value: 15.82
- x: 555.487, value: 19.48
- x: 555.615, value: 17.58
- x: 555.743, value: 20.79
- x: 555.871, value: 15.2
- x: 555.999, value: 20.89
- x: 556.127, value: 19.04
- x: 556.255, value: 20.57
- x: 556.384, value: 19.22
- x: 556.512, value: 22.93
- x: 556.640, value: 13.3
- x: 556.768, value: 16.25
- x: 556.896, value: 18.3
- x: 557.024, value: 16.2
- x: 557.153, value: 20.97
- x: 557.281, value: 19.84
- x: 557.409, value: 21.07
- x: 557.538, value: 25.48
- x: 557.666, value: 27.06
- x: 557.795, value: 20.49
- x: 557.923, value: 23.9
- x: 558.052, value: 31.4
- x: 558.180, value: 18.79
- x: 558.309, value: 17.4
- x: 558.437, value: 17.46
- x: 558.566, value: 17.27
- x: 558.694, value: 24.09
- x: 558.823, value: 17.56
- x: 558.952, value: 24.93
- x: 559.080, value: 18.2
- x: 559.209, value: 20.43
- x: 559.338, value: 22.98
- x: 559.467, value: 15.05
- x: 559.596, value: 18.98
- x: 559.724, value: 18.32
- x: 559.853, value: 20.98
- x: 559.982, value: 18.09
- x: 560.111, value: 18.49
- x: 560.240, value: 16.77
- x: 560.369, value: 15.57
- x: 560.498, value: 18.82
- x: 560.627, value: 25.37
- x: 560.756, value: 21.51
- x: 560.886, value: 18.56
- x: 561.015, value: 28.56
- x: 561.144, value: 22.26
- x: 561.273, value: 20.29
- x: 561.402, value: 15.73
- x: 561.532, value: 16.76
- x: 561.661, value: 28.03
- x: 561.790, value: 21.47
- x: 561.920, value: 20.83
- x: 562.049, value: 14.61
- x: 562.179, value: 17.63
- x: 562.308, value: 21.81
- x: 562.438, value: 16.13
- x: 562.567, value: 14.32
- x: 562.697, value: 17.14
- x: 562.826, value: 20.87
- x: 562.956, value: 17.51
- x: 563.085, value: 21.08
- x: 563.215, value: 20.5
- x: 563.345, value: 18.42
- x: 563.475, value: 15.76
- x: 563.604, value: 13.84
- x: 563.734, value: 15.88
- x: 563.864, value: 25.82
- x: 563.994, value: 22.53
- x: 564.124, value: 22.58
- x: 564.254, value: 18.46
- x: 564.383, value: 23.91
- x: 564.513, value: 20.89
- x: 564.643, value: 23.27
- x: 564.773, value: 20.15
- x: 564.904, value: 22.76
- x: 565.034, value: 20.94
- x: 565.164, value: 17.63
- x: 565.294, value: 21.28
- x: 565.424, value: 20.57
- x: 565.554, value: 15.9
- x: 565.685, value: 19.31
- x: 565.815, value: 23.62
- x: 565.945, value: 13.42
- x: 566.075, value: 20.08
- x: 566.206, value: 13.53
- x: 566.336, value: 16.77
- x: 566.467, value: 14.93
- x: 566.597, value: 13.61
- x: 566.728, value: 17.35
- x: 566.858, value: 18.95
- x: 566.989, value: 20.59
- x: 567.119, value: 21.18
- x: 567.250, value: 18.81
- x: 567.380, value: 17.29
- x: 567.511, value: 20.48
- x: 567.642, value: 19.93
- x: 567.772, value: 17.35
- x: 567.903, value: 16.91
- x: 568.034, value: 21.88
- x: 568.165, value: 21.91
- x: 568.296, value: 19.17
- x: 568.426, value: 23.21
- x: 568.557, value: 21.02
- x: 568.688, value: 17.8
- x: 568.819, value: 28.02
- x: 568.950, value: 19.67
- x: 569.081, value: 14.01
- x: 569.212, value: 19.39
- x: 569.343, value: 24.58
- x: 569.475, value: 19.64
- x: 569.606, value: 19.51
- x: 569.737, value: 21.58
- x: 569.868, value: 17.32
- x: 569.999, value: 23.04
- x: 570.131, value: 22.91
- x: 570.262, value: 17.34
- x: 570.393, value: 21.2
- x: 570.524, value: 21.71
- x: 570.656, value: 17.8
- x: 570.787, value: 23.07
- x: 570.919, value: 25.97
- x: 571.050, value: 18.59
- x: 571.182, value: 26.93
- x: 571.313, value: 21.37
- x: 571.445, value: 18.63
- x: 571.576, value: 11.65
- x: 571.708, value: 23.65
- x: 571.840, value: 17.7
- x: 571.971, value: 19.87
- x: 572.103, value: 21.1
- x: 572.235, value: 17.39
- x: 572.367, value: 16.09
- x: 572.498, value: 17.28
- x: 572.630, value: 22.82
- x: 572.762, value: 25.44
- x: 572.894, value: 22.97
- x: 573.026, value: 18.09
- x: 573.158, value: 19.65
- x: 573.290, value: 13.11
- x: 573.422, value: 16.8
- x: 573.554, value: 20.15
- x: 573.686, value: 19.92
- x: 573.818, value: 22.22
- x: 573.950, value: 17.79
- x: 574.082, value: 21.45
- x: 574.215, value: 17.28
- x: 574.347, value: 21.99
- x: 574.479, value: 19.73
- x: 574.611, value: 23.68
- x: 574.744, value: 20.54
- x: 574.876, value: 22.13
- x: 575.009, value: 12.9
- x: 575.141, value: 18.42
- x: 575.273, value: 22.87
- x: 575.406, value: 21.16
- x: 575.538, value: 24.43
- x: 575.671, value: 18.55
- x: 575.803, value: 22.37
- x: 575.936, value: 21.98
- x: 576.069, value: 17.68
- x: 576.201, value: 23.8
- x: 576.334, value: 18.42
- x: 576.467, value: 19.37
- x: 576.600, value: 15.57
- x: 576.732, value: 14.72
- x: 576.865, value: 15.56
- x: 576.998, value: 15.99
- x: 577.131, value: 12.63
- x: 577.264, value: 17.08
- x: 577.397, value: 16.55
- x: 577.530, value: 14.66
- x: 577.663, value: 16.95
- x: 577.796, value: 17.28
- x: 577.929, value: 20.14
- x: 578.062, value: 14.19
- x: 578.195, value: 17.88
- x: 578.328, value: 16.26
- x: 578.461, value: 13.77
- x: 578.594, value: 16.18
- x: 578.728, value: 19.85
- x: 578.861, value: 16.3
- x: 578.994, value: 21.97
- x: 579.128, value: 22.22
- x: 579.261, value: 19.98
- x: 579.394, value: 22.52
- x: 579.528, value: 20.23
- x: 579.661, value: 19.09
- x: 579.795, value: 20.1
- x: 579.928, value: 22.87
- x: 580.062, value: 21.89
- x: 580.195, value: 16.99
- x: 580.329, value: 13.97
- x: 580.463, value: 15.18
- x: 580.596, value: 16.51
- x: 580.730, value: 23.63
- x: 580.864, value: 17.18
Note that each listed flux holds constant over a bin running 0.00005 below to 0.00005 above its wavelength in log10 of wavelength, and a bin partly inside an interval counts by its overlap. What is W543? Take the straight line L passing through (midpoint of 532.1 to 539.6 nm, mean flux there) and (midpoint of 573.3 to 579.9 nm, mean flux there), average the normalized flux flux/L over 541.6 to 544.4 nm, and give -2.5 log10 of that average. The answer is 0.20 mag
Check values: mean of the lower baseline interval 20.7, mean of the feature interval 16.9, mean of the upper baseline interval 18.8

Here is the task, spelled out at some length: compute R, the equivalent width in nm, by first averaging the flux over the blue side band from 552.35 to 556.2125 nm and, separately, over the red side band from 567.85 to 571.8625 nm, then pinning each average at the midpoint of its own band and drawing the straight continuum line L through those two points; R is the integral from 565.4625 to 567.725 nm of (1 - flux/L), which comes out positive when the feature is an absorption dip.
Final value 0.270 nm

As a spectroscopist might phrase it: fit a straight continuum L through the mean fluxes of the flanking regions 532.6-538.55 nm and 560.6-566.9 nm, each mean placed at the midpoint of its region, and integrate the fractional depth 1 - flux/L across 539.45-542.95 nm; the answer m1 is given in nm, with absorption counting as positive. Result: 0.56 nm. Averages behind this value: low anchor 21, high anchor 19.4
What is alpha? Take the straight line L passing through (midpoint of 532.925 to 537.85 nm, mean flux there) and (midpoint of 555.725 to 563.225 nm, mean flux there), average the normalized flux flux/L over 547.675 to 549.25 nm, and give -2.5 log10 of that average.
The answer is 0.12 mag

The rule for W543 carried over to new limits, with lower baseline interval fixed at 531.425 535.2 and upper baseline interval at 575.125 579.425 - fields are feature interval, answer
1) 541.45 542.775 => 0.26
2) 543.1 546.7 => 0.09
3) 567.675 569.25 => -0.06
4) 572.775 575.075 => -0.06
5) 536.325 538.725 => 0.03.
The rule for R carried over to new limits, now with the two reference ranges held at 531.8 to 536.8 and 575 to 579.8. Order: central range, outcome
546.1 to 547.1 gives 0.090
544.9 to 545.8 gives 0.142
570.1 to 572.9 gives -0.246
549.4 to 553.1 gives -0.265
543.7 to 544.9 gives 0.093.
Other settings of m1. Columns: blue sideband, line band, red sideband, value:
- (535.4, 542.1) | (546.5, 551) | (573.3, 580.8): -0.11 nm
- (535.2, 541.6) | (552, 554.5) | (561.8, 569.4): -0.28 nm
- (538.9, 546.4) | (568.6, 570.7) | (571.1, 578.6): -0.18 nm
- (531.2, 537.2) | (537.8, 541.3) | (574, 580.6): 0.30 nm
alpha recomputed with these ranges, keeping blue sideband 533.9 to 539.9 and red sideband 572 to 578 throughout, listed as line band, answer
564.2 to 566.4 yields -0.010 mag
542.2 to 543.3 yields 0.207 mag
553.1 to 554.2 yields -0.082 mag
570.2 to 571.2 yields -0.115 mag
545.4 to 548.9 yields 0.053 mag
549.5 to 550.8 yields -0.070 mag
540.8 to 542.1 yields 0.150 mag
